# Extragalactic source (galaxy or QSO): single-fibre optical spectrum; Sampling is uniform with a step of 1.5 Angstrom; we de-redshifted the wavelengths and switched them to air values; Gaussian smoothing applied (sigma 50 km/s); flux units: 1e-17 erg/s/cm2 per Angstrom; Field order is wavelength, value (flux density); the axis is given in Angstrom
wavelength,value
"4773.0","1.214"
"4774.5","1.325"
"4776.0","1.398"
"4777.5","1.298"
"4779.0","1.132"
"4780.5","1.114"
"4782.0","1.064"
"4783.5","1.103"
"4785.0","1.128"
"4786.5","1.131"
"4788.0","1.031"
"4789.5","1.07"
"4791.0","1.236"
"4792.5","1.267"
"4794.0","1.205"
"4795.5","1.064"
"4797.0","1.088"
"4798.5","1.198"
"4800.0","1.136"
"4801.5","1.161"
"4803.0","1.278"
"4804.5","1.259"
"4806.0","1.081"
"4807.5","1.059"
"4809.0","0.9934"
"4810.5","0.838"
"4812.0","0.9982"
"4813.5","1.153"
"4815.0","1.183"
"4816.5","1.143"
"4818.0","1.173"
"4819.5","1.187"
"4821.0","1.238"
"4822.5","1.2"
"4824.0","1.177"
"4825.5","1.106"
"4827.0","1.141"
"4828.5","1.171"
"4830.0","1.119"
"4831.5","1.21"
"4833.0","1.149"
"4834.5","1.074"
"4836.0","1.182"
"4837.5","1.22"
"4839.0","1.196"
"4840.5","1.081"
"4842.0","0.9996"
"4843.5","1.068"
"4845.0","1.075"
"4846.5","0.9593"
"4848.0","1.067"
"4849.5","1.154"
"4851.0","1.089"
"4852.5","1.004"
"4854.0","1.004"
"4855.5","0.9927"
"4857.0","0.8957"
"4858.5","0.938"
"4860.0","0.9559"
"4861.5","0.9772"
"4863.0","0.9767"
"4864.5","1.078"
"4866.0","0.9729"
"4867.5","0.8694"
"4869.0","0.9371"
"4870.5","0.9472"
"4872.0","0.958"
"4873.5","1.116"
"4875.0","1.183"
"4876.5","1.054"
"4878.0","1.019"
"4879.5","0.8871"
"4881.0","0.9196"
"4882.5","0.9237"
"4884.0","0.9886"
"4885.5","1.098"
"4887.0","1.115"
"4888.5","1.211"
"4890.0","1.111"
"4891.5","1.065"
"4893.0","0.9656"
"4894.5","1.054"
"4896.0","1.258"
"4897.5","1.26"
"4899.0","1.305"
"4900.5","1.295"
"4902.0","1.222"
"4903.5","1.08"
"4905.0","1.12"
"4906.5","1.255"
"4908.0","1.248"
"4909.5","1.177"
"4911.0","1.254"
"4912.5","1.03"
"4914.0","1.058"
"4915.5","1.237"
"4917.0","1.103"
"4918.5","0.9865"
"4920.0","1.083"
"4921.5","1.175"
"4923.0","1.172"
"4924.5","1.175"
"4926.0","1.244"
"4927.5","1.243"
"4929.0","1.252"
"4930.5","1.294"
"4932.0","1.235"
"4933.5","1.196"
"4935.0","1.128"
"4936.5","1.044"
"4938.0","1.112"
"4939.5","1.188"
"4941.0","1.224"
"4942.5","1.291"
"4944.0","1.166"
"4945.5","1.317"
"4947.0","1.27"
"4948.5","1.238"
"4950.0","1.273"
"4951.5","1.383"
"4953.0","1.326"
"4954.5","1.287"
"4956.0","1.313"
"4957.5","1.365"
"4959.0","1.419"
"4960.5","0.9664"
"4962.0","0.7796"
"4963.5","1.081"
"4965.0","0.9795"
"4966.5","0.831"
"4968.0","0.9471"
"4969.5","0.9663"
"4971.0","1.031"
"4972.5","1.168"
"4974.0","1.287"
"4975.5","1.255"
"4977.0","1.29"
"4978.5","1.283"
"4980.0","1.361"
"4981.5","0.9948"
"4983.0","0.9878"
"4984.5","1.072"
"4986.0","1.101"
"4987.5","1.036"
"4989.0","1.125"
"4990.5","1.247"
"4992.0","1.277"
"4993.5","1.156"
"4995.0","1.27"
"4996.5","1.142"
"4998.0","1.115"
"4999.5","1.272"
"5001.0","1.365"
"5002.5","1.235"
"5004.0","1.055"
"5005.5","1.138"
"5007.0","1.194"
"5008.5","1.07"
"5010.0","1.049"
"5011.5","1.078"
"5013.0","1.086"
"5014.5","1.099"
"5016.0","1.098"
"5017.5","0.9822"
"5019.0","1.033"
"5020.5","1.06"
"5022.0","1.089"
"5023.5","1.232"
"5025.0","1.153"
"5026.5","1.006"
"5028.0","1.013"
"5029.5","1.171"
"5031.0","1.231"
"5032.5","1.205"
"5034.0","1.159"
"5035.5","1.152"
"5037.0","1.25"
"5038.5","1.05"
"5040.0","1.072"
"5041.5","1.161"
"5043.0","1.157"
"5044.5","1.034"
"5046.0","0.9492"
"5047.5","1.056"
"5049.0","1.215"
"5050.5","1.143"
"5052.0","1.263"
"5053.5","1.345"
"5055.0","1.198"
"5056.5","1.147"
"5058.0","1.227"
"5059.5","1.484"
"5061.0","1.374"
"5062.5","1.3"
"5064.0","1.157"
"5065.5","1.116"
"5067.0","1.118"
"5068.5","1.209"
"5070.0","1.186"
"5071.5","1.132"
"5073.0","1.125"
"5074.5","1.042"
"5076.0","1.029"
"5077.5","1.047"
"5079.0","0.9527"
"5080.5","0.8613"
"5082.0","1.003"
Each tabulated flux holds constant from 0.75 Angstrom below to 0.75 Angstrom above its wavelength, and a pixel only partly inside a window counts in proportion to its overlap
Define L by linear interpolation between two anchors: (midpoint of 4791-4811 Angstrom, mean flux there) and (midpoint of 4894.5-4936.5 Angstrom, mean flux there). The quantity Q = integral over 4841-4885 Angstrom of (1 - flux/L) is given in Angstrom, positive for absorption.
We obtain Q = 6.0 Angstrom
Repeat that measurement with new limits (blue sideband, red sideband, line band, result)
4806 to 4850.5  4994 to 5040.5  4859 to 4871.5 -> 1.7 Angstrom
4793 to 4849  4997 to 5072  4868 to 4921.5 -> 1.6 Angstrom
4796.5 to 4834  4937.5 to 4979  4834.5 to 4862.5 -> 2.4 Angstrom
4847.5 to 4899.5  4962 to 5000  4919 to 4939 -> -1.8 Angstrom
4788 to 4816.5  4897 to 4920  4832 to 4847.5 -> 0.5 Angstrom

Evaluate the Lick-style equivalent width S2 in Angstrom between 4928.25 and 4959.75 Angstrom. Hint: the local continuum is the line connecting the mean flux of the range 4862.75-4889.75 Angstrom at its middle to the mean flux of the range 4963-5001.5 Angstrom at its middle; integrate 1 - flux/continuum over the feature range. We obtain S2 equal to -4.55 Angstrom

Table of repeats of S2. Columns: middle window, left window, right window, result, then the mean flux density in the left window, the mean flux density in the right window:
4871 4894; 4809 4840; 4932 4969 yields 2.3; 1.14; 1.17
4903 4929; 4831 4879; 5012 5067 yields -1.9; 1.04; 1.15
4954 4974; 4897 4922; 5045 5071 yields 1.5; 1.17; 1.2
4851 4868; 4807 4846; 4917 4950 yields 2.5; 1.12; 1.19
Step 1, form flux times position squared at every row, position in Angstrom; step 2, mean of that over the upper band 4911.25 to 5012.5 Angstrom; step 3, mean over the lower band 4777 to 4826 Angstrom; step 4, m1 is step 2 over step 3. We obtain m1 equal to 1.1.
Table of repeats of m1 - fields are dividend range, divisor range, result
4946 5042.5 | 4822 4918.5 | 1.11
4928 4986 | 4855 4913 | 1.13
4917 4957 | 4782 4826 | 1.13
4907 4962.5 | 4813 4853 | 1.10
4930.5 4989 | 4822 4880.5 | 1.15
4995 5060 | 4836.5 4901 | 1.16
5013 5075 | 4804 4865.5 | 1.15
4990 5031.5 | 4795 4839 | 1.08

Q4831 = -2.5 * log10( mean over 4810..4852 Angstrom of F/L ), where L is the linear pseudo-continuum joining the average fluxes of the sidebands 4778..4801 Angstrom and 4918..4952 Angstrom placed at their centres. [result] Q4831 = 0.03 mag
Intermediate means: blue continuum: 1.13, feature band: 1.12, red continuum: 1.2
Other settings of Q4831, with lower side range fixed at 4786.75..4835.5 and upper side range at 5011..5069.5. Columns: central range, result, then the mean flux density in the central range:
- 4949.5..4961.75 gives -0.11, 1.27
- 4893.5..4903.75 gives -0.06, 1.21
